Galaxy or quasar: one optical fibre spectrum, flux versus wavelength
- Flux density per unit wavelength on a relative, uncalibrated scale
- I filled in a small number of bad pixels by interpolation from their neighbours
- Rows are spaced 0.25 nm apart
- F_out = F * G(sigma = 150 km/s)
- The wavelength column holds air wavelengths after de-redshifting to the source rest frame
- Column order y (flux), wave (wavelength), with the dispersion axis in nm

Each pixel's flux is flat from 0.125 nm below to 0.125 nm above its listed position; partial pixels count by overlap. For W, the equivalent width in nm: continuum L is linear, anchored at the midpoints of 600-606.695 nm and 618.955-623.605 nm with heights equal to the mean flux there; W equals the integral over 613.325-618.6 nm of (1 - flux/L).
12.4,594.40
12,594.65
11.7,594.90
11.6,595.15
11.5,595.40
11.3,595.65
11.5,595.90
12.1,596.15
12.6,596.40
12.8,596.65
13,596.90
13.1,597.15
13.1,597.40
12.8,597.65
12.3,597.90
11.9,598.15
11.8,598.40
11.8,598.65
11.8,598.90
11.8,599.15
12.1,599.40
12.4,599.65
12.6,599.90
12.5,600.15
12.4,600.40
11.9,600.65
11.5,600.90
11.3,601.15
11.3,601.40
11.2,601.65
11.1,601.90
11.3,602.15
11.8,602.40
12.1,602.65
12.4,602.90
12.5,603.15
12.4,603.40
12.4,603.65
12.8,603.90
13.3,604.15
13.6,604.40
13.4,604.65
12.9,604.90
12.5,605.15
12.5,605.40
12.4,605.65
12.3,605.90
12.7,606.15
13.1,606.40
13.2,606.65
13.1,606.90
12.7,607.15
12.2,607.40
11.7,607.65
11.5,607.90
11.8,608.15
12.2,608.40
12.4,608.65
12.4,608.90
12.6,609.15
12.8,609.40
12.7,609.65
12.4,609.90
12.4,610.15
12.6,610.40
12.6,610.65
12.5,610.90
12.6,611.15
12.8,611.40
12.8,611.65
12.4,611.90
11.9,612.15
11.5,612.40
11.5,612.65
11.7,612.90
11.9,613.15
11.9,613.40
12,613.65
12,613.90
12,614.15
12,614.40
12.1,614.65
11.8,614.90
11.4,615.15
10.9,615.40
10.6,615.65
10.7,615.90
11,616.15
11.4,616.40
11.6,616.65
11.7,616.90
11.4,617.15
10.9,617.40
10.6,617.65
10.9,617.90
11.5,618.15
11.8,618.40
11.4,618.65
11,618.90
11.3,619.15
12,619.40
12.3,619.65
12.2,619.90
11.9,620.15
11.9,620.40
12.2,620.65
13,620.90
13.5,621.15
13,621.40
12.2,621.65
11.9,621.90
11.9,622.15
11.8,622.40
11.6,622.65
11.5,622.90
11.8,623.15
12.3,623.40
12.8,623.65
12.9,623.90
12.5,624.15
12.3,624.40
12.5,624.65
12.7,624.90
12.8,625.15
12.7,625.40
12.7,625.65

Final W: 0.324 nm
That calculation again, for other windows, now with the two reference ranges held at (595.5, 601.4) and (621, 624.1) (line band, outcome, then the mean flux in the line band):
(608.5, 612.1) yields -0.10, 12.6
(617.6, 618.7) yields 0.09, 11.3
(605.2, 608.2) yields -0.06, 12.5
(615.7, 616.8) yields 0.10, 11.1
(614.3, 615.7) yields 0.08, 11.5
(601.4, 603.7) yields 0.06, 11.9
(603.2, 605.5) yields -0.12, 12.9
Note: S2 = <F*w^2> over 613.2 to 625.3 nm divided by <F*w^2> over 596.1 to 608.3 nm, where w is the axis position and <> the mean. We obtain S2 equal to 1.02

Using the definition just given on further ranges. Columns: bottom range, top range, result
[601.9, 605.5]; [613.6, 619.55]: 0.95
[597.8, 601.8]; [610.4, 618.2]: 1.03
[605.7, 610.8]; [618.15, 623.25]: 1.00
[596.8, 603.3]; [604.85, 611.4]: 1.06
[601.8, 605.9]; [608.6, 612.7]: 1.02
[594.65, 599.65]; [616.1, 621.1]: 1.03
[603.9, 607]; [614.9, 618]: 0.89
